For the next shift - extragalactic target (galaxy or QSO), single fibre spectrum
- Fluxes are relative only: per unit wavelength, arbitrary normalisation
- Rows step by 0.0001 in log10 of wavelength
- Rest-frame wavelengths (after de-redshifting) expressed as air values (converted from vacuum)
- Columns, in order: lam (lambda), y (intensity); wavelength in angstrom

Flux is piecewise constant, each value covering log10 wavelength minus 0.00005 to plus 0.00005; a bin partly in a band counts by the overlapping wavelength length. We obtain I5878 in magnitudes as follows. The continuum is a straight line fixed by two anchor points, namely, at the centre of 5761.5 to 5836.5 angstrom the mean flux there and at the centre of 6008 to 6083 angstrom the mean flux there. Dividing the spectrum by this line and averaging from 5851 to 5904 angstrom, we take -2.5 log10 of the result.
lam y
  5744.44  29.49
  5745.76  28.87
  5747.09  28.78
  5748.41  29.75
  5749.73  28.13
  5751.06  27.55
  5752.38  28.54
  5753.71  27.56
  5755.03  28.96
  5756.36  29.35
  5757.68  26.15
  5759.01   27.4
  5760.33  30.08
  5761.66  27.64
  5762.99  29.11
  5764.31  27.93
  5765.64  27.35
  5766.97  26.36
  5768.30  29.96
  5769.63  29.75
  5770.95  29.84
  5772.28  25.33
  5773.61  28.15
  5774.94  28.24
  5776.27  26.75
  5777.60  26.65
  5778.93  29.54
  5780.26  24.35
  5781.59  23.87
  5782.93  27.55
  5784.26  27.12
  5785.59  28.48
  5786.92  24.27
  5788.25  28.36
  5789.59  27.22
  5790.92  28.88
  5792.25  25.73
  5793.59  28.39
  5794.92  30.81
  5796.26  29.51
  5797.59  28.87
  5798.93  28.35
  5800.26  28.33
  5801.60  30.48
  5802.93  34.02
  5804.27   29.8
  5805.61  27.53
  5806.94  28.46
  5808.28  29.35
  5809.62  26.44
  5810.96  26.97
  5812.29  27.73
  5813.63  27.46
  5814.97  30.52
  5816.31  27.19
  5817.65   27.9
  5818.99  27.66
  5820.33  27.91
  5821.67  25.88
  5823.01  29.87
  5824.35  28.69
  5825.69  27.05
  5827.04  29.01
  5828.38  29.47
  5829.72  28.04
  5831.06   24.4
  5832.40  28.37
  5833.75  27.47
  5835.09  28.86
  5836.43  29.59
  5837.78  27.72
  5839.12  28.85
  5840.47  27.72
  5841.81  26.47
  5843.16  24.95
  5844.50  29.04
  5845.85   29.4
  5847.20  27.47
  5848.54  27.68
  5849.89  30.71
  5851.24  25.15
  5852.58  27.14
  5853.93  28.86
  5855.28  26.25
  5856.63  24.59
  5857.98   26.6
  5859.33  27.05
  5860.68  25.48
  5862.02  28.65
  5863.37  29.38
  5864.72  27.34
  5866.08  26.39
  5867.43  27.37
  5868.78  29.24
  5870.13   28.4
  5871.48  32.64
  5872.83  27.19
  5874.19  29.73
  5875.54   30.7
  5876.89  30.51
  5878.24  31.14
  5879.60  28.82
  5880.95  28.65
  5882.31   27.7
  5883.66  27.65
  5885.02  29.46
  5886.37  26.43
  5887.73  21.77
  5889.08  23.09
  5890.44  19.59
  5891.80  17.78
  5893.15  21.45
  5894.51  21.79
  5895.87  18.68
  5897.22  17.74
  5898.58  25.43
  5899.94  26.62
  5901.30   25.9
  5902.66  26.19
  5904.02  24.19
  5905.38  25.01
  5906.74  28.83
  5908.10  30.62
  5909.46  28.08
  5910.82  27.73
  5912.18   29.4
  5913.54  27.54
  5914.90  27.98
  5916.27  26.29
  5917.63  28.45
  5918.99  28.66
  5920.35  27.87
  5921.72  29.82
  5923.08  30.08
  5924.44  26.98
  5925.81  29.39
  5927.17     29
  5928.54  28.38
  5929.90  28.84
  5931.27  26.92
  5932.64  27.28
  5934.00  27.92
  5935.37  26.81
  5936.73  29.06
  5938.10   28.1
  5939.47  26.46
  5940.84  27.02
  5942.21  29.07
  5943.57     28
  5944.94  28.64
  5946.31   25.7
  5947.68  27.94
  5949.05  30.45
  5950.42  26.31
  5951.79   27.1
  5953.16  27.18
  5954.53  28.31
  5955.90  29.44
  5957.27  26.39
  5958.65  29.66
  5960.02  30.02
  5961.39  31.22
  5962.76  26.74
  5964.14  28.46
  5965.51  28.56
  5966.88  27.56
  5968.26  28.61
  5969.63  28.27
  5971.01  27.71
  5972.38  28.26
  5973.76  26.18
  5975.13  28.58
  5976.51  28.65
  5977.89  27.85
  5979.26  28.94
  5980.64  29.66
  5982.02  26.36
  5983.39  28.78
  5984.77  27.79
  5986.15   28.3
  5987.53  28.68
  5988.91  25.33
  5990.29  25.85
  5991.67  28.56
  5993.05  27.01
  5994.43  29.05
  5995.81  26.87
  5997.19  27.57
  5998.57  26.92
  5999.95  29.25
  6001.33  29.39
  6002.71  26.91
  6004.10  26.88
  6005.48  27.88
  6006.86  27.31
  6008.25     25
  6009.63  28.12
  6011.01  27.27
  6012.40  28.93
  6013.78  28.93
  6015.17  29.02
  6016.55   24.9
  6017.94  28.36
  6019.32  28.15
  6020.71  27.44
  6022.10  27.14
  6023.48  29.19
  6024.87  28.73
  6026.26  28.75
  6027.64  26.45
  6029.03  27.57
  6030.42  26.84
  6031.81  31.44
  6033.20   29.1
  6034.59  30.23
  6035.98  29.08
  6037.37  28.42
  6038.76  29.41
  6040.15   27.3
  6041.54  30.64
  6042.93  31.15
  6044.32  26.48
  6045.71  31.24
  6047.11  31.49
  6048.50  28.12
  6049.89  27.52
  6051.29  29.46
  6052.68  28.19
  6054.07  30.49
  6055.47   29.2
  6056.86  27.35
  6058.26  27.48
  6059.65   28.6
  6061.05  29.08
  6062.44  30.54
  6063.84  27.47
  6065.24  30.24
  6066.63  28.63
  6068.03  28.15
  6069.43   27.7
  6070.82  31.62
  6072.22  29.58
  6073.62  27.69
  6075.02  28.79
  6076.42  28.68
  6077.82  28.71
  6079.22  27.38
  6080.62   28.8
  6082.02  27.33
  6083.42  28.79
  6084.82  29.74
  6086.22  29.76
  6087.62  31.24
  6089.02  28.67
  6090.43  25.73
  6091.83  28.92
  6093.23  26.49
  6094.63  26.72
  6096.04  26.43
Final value 0.08 mag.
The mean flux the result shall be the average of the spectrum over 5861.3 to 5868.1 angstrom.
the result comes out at 27.8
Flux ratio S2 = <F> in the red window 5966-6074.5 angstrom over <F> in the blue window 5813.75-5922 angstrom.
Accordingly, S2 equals 1.04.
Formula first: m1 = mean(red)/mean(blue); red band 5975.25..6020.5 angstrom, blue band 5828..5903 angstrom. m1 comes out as 1.04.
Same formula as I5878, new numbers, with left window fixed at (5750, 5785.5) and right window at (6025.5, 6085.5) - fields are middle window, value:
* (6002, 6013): 0.05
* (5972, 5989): 0.02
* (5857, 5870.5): 0.02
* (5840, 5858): 0.03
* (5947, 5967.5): 0.00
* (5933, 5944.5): 0.02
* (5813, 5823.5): 0.00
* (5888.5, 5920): 0.13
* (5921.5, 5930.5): -0.02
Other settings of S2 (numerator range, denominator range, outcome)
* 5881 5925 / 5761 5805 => 0.92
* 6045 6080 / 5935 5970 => 1.03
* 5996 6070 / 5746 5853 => 1.01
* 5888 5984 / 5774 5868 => 0.98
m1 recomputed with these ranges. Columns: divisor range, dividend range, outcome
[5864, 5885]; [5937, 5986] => 0.97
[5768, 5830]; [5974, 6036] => 0.99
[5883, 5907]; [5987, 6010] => 1.16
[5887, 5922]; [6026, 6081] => 1.15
